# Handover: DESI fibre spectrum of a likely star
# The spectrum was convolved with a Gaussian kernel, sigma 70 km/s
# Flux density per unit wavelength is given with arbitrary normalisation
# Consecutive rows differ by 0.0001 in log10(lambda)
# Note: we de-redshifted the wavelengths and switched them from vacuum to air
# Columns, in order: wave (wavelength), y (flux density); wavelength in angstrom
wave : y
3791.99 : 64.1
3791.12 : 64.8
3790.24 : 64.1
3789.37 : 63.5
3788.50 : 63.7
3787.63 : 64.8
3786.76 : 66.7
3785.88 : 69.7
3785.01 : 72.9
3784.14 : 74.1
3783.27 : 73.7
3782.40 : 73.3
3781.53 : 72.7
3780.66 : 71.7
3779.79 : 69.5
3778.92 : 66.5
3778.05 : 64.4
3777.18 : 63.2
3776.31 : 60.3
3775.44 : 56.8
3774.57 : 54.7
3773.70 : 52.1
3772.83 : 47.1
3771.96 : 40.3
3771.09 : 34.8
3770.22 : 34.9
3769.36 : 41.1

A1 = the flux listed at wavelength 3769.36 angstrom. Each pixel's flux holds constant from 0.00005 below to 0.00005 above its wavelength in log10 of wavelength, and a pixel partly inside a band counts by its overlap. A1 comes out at 41.1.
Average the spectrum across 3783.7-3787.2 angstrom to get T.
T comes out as 70.8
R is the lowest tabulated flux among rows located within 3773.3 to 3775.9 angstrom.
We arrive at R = 52.1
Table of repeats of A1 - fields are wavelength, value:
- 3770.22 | 34.9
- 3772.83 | 47.1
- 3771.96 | 40.3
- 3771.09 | 34.8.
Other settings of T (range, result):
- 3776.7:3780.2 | 65.8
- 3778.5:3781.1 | 69.3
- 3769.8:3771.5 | 34.8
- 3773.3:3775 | 53.4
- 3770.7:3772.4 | 37.6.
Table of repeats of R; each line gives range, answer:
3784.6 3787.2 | 66.7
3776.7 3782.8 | 63.2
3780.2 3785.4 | 71.7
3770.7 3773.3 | 34.8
